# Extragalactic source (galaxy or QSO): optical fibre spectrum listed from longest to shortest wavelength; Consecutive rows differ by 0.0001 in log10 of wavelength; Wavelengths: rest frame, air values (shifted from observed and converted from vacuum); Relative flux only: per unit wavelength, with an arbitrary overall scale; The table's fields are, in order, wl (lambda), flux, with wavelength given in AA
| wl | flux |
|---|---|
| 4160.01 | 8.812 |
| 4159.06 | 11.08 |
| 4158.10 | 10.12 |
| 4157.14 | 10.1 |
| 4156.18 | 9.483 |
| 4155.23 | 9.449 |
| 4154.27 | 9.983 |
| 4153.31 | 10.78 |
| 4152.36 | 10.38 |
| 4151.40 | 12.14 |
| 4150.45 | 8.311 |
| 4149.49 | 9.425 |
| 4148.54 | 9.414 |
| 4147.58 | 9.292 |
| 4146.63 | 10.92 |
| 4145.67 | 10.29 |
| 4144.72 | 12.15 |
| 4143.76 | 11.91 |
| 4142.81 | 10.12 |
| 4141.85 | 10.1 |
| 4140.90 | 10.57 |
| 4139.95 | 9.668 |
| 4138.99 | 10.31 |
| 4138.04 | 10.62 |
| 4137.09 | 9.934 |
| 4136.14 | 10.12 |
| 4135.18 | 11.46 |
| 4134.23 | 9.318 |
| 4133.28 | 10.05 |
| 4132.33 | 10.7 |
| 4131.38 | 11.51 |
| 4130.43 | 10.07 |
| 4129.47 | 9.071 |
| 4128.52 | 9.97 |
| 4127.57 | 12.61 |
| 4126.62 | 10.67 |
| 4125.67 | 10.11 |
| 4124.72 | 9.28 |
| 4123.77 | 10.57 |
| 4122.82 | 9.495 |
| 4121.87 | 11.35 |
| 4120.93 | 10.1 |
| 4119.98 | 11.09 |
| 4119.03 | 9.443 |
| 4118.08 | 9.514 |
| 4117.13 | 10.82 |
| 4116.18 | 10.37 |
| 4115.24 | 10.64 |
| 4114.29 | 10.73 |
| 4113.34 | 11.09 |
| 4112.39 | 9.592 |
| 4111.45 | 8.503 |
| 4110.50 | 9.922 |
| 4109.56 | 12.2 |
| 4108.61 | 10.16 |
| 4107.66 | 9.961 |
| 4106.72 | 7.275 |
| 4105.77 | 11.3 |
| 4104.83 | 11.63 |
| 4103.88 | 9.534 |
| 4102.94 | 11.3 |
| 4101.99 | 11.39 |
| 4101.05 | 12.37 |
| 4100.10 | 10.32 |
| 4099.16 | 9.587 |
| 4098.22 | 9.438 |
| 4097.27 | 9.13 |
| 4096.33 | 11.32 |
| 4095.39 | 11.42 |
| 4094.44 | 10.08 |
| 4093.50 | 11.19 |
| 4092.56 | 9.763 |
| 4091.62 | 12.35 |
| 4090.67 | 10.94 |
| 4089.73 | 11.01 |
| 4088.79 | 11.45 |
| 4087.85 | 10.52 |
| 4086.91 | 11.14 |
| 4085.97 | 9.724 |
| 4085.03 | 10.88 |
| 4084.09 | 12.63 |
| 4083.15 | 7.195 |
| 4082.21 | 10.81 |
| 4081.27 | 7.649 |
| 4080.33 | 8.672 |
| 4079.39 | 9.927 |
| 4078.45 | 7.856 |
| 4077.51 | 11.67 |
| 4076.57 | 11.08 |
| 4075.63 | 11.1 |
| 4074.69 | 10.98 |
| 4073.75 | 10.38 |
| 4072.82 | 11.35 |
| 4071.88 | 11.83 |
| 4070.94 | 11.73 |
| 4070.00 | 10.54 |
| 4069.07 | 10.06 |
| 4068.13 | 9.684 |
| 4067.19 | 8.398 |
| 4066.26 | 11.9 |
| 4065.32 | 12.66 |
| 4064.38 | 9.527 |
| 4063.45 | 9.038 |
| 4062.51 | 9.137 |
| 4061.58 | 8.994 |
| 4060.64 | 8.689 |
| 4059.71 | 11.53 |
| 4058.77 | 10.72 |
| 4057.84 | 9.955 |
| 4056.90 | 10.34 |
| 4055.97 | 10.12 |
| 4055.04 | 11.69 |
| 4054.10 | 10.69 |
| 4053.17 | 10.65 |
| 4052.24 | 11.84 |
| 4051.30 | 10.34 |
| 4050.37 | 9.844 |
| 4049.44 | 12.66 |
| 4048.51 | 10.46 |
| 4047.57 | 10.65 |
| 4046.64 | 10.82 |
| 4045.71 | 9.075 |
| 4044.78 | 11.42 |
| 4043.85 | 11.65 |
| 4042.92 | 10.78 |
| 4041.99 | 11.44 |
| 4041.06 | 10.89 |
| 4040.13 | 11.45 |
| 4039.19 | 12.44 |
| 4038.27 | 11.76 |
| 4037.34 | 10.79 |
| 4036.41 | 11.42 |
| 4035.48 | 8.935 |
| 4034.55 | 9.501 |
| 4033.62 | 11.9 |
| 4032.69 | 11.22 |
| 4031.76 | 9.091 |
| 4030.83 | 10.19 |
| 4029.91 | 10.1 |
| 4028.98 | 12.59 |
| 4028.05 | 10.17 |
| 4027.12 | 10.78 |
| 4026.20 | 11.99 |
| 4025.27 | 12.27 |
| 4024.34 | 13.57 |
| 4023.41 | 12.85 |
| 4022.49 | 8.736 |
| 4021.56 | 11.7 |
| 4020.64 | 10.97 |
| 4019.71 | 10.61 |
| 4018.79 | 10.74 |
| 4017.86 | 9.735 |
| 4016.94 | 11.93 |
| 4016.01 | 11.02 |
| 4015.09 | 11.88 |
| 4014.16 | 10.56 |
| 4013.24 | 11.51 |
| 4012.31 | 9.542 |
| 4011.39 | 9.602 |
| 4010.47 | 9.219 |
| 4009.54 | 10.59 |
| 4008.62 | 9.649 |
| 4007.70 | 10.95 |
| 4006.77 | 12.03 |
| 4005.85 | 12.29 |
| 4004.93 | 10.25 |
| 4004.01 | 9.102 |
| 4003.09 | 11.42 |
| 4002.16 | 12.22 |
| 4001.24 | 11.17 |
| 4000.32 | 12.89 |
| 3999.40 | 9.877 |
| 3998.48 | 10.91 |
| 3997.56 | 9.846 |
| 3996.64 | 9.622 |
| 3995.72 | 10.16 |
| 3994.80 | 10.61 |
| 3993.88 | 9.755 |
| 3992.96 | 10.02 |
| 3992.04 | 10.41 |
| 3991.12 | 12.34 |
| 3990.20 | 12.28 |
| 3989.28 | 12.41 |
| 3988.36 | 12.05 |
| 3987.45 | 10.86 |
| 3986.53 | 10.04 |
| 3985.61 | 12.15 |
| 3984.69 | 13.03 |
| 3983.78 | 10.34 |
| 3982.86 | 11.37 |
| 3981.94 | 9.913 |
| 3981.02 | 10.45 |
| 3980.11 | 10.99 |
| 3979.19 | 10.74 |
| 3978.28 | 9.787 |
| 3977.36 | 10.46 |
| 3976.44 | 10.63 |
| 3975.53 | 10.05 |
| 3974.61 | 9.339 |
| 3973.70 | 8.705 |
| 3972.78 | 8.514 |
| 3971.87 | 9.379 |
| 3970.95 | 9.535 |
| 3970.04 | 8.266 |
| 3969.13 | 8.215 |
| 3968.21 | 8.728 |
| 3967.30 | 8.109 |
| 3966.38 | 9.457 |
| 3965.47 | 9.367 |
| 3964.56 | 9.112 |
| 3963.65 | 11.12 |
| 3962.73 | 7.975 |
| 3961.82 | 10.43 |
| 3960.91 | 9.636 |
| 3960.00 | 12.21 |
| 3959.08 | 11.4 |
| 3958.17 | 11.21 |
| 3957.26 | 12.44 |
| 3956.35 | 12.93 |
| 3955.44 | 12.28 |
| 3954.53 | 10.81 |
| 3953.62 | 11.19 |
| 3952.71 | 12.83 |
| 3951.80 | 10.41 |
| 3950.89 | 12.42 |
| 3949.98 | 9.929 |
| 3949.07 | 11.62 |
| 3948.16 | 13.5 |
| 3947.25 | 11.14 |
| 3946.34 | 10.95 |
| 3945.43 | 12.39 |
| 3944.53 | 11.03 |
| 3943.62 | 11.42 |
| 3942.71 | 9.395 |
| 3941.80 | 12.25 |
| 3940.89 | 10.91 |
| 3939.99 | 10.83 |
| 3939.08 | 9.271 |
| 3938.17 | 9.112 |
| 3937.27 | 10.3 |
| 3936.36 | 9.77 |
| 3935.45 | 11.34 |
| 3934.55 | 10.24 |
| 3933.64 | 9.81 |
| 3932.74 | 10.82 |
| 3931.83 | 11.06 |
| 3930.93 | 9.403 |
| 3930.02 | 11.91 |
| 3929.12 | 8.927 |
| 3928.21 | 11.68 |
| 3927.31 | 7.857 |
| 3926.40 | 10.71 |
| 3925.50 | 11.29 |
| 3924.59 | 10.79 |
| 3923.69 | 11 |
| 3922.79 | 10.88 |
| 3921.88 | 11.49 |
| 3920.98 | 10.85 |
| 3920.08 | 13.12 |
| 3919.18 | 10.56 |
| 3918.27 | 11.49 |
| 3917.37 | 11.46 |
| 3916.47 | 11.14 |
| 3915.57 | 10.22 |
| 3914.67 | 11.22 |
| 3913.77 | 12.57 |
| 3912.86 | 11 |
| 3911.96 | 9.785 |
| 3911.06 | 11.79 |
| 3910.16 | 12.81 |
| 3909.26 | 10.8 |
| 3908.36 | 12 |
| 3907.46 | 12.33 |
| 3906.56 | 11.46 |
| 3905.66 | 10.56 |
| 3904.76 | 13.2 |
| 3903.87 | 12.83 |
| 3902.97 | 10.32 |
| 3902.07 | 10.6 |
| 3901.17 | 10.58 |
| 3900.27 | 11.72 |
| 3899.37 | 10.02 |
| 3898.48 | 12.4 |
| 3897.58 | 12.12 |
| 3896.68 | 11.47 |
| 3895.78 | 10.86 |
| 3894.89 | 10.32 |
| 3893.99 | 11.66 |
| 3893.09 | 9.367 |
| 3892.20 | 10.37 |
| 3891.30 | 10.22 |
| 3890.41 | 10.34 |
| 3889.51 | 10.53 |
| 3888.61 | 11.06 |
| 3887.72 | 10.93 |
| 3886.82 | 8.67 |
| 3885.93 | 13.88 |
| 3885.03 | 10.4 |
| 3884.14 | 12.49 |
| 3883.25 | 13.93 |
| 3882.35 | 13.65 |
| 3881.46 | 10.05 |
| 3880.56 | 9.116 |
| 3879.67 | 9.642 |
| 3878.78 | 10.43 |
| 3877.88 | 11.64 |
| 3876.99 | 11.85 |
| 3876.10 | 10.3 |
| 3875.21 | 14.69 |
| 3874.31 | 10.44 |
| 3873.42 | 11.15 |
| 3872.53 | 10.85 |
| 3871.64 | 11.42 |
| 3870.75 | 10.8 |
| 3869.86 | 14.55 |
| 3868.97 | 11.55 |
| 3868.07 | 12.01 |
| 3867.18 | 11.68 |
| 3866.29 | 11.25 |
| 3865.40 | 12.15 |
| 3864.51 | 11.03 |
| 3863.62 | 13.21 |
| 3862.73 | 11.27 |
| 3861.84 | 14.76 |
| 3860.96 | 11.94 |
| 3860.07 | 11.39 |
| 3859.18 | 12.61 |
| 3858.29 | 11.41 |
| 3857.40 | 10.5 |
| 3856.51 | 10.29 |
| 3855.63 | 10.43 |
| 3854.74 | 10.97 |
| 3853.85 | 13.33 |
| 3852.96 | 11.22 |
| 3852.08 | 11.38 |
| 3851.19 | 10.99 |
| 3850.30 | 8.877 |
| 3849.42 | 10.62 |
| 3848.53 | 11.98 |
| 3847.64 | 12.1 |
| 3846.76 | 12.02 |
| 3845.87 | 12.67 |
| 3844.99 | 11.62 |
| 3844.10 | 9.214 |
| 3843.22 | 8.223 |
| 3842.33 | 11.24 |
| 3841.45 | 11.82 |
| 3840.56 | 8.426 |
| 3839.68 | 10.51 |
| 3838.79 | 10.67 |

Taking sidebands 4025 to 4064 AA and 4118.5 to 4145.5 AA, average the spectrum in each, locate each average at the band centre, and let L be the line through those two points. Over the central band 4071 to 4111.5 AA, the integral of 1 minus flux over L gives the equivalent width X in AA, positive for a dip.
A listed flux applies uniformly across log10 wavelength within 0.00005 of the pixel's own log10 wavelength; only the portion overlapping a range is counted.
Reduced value 0.34 AA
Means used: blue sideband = 10.7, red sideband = 10.4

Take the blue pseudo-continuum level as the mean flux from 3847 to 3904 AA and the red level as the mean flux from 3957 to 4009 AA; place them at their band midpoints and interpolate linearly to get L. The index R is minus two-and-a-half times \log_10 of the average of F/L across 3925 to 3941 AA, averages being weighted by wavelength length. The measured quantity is 0.061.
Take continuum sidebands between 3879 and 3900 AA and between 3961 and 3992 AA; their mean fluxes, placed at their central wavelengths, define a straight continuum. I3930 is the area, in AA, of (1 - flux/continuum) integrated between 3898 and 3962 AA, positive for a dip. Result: -3.0 AA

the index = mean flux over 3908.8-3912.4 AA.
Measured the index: 11.3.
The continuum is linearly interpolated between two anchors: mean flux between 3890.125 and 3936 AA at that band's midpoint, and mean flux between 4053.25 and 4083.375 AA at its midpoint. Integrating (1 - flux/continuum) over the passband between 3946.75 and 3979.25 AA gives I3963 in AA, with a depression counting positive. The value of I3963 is 1.2 AA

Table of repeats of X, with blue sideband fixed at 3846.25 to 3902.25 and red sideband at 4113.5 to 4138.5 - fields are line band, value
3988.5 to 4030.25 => -0.51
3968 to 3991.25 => 1.16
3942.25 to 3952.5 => -0.23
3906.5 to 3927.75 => 0.01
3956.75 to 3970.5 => 1.45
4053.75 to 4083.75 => 1.16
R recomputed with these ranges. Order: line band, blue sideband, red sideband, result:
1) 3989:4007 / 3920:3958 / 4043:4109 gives -0.02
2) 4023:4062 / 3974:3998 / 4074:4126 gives -0.04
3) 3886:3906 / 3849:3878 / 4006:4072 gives 0.04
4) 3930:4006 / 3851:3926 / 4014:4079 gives 0.04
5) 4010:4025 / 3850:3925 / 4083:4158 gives -0.01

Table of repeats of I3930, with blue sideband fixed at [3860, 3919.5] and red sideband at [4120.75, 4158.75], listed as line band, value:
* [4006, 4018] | 0.19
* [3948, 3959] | -0.61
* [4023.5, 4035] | -0.40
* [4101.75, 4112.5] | 0.23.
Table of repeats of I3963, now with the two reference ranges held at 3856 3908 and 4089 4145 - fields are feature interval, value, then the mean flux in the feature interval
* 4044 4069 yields 0.66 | 10.4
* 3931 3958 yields 0.16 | 11.1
